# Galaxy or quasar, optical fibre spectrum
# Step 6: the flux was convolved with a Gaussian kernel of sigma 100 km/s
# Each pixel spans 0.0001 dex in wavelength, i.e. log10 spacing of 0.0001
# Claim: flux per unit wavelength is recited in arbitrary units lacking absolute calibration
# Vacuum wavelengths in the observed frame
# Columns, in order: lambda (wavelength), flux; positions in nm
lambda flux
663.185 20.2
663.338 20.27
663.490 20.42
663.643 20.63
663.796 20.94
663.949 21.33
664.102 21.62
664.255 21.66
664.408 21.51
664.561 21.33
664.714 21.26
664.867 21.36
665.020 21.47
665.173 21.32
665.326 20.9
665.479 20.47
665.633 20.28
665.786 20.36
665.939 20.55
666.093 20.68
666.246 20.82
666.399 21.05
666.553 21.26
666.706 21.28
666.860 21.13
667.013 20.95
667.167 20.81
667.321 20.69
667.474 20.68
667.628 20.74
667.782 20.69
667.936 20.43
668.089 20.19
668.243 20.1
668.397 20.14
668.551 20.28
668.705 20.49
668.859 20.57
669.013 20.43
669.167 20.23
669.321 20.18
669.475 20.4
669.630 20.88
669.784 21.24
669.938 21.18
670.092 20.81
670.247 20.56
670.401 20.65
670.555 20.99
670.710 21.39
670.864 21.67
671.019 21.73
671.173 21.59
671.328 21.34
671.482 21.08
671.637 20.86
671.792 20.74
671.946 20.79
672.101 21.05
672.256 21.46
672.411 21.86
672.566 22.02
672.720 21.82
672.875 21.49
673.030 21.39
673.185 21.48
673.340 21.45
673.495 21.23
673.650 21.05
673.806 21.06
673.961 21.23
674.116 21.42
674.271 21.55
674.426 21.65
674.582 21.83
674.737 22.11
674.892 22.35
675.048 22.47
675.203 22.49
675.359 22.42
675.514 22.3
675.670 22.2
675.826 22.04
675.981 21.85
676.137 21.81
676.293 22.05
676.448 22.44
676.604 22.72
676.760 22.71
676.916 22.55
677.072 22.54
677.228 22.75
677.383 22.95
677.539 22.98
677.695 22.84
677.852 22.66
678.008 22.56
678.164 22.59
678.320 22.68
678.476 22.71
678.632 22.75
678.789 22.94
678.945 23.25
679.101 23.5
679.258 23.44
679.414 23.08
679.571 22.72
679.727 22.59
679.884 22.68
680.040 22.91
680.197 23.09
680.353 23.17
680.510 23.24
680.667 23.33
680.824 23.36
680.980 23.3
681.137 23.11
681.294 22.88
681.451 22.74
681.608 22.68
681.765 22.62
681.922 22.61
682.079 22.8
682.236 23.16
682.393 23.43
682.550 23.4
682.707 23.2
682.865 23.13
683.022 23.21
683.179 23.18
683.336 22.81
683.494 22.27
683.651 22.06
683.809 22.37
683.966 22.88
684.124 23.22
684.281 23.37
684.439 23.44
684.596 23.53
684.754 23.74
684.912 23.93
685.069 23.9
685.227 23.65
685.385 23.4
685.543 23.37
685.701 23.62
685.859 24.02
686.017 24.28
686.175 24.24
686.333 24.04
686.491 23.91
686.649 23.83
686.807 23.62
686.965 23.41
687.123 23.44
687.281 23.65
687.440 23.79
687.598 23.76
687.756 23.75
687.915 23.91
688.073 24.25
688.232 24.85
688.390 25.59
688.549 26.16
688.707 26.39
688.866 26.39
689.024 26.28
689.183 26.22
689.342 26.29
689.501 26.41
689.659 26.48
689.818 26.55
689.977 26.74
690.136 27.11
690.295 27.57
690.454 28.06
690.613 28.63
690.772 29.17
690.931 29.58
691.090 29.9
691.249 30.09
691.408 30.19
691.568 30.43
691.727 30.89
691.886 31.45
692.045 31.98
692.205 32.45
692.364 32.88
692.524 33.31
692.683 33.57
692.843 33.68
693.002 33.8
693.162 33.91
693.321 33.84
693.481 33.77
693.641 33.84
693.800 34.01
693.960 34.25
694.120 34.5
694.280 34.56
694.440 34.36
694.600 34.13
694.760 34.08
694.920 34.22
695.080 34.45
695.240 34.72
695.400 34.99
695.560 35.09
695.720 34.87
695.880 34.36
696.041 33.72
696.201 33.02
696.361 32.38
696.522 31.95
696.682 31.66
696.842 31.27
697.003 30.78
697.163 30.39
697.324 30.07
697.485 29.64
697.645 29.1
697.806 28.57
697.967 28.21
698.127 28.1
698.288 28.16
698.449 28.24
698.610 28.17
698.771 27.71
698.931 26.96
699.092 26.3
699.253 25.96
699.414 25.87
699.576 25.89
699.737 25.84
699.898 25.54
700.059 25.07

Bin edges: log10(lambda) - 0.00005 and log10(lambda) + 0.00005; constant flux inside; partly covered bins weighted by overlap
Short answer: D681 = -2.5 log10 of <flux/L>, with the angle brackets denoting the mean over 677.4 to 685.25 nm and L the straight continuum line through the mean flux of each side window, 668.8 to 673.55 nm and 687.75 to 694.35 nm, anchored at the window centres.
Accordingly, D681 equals 0.11 mag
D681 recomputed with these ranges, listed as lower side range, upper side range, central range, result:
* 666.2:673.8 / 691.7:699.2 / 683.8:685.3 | 0.164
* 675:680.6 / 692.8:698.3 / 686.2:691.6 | 0.112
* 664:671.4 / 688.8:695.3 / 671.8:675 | 0.085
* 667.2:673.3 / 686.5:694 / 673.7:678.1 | 0.040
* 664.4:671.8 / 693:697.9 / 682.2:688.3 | 0.207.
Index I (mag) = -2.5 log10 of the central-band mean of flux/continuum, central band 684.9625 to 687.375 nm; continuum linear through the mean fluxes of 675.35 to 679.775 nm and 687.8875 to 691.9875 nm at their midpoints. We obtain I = 0.10 mag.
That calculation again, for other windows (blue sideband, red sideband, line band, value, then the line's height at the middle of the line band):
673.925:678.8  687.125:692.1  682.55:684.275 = 0.091 mag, 24.9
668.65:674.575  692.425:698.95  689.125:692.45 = 0.036 mag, 30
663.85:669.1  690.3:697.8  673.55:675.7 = 0.113 mag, 24.2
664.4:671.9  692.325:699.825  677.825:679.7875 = 0.092 mag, 24.9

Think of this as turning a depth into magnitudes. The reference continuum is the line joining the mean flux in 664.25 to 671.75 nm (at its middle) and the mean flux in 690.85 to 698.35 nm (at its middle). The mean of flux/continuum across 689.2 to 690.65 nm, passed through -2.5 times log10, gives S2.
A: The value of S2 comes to 0.13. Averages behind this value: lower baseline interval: 20.9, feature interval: 27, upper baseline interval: 32.3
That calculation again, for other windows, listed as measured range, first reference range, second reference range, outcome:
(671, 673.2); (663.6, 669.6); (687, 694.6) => 0.07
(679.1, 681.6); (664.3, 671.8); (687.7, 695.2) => 0.12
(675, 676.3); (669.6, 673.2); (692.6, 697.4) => 0.06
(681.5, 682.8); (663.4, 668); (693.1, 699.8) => 0.16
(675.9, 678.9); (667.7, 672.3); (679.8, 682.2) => -0.02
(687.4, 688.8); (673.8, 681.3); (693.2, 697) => 0.18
